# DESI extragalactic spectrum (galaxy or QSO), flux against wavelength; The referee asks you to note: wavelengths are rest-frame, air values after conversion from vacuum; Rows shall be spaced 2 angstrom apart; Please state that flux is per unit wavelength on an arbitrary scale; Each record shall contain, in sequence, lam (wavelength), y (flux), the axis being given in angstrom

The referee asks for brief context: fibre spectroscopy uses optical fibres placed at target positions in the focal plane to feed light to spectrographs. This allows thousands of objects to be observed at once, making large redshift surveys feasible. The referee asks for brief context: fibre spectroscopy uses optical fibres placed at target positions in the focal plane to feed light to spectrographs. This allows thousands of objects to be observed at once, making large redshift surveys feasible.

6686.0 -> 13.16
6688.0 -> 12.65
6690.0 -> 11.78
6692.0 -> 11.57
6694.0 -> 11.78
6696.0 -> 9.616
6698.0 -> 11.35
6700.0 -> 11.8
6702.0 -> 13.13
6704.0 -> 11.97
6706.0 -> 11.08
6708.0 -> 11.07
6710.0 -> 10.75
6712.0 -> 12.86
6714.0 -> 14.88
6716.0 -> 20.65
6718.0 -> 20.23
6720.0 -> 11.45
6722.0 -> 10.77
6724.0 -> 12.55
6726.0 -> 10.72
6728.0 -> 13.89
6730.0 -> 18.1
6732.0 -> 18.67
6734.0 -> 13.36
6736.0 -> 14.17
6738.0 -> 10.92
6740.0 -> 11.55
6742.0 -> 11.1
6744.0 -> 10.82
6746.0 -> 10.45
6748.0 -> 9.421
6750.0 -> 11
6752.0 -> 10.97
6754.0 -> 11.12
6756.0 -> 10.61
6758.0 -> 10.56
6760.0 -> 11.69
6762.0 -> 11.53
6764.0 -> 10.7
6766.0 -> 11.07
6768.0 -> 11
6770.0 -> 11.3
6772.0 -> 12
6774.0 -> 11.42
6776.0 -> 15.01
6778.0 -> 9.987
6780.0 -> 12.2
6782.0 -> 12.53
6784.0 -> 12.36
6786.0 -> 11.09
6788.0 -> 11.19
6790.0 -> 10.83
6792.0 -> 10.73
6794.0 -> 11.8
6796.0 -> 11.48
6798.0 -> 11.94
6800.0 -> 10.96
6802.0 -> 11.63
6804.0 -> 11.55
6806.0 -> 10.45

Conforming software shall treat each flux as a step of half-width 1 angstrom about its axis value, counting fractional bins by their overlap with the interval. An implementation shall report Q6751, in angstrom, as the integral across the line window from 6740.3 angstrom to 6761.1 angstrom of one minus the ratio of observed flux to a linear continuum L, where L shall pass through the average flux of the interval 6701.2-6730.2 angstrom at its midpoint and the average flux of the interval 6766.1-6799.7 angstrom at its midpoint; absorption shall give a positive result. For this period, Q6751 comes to 2.9 angstrom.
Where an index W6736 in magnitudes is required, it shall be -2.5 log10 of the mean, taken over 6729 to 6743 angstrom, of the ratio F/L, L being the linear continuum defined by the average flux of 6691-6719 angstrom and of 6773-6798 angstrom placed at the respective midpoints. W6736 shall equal -0.12 mag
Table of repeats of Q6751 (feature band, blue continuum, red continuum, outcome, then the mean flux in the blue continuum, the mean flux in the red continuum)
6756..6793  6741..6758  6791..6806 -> -1.5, 10.7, 11.4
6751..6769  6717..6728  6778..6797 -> 1.8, 13.2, 11.5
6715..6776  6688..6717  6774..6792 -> -1.9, 12.5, 11.8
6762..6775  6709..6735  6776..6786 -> 1.3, 14.5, 12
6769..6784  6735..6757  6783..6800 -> -1.0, 11.1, 11.4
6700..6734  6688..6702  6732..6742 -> -4.2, 11.5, 13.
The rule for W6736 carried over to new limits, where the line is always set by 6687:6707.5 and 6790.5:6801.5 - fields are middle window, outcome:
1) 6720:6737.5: -0.19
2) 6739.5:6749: 0.09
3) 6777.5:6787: -0.03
